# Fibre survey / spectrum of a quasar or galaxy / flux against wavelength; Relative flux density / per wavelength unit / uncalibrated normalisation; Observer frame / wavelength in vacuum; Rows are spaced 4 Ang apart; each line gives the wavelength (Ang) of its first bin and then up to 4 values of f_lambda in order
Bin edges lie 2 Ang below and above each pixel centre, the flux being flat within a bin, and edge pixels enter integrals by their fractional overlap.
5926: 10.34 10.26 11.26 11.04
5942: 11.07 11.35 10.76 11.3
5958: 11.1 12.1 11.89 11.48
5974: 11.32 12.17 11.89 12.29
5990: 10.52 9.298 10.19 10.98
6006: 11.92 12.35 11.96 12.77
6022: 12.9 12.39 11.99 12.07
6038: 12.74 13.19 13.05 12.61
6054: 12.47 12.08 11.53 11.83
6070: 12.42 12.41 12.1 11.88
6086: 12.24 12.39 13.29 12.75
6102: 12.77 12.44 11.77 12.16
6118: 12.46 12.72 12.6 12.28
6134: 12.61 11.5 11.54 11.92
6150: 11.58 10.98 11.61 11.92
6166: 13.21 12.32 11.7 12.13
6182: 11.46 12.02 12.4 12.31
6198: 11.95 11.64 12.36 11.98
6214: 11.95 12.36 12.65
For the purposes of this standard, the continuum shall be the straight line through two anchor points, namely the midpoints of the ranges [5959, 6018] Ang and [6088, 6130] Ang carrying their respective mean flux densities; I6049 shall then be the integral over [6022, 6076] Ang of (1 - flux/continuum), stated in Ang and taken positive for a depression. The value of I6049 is -1.7 Ang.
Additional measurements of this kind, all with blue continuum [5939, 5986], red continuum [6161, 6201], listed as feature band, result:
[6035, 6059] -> -1.9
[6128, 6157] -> 0.6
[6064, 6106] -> -1.9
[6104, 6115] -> -0.2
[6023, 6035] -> -0.5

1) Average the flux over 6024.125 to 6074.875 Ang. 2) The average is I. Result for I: 12.4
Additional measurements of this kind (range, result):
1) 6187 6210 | 12.1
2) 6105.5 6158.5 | 12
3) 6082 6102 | 12.6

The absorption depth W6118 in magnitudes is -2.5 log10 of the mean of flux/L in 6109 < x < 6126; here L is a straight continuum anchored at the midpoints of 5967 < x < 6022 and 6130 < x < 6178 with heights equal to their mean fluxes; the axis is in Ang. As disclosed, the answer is -0.05 mag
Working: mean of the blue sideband 11.5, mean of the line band 12.3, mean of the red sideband 11.9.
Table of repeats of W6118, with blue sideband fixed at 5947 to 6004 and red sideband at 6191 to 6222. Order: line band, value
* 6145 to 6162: 0.03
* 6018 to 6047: -0.10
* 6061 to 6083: -0.04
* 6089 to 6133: -0.07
